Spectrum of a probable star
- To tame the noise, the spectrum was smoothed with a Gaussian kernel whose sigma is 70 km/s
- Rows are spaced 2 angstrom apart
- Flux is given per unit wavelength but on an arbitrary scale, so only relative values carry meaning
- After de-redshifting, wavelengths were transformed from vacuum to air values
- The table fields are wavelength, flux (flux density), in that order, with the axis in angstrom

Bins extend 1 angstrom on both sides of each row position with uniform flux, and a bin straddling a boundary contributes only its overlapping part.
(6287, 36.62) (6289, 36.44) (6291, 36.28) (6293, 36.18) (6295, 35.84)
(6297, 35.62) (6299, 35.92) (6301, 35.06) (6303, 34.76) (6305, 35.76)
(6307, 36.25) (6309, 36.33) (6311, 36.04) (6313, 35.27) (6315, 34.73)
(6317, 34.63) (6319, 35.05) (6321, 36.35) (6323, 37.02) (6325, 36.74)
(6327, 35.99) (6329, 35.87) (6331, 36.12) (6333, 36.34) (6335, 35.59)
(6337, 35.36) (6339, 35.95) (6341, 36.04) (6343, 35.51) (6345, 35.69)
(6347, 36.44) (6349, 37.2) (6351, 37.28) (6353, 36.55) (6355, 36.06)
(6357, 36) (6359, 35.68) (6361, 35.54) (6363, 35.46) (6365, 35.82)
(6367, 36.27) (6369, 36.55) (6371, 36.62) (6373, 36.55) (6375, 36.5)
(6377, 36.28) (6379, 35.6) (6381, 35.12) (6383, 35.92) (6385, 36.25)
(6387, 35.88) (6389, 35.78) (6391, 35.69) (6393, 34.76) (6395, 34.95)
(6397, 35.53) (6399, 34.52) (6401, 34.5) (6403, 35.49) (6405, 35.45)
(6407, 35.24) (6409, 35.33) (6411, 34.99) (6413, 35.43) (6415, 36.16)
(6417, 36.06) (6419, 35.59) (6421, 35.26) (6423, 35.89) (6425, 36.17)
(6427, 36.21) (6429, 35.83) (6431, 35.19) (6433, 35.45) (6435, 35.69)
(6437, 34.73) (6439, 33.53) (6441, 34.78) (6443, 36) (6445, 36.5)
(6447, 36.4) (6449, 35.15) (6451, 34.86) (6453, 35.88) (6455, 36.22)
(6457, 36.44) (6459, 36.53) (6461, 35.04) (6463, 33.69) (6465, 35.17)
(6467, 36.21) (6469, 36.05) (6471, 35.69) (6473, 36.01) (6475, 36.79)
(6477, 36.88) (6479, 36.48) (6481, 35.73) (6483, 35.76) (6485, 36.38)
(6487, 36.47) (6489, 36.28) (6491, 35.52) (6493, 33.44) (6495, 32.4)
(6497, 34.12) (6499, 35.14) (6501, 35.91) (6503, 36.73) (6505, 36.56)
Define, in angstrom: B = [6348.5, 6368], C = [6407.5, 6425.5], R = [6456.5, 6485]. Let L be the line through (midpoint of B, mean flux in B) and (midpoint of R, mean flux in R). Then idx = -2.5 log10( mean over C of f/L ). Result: 0.01 mag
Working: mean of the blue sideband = 36.2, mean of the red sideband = 35.9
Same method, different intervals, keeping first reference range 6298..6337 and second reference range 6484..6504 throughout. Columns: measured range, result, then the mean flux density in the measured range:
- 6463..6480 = -0.022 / 36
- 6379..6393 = -0.004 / 35.7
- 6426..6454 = -0.001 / 35.4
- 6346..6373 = -0.019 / 36.3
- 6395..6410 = 0.012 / 35.1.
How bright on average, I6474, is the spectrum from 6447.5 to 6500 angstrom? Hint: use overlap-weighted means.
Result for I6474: 35.6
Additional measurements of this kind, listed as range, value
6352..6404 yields 35.8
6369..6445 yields 35.6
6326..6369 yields 36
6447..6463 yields 35.6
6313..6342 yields 35.8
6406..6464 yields 35.5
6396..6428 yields 35.5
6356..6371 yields 36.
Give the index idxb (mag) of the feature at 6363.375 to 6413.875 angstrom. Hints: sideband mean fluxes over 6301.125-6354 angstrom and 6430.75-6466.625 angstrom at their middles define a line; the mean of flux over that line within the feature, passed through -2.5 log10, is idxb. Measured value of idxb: 0.00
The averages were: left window 35.9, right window 35.4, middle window 35.6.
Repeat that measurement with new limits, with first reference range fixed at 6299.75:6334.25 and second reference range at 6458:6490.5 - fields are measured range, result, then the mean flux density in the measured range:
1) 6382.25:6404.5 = 0.01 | 35.4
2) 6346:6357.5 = -0.02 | 36.6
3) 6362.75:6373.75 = -0.01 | 36.3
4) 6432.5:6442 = 0.03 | 34.8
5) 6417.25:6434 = 0.01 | 35.7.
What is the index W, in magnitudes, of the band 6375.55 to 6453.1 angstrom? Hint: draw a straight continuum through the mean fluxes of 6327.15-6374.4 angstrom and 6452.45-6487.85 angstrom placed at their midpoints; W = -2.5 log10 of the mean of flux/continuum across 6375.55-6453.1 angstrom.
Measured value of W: 0.02 mag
